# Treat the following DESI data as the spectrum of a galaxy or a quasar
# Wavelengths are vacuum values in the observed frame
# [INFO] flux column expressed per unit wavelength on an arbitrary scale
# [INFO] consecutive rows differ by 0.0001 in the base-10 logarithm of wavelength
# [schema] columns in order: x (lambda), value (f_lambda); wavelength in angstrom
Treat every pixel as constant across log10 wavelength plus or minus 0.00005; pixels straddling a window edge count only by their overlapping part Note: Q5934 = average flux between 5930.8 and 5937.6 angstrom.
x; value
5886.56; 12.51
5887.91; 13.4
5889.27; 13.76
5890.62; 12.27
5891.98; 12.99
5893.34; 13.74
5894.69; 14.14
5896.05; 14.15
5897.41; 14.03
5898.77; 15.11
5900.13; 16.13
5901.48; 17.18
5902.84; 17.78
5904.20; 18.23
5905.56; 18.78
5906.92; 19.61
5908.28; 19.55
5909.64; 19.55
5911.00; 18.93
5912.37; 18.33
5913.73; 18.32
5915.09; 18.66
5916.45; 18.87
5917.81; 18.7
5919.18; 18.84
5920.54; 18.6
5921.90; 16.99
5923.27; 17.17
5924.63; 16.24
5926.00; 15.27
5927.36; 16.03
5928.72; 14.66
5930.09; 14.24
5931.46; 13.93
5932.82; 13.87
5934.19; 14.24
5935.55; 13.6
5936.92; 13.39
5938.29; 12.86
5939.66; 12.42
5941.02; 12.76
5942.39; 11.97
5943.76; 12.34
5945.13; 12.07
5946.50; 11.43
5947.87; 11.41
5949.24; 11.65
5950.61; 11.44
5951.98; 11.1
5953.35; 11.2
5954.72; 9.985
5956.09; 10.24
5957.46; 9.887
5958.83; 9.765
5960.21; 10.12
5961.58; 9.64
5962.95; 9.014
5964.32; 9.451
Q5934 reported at 13.8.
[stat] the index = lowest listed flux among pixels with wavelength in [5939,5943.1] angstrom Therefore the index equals 11.97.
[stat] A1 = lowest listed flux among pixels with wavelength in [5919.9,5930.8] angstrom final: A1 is 14.24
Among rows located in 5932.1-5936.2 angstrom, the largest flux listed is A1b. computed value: 14.24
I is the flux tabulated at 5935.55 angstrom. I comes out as 13.6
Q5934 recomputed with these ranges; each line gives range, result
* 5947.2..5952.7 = 11.4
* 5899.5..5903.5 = 17.1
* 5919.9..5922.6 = 17.8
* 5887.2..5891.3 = 13.2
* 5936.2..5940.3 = 12.9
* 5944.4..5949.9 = 11.6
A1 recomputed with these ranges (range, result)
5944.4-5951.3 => 11.41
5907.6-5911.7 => 18.93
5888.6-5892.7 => 12.27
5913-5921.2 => 18.32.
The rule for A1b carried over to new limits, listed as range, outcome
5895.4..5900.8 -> 16.13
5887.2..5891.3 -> 13.76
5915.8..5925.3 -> 18.87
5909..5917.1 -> 19.55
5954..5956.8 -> 10.24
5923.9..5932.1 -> 16.24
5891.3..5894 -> 13.74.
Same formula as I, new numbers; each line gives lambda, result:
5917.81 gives 18.7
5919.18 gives 18.84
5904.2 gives 18.23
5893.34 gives 13.74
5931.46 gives 13.93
